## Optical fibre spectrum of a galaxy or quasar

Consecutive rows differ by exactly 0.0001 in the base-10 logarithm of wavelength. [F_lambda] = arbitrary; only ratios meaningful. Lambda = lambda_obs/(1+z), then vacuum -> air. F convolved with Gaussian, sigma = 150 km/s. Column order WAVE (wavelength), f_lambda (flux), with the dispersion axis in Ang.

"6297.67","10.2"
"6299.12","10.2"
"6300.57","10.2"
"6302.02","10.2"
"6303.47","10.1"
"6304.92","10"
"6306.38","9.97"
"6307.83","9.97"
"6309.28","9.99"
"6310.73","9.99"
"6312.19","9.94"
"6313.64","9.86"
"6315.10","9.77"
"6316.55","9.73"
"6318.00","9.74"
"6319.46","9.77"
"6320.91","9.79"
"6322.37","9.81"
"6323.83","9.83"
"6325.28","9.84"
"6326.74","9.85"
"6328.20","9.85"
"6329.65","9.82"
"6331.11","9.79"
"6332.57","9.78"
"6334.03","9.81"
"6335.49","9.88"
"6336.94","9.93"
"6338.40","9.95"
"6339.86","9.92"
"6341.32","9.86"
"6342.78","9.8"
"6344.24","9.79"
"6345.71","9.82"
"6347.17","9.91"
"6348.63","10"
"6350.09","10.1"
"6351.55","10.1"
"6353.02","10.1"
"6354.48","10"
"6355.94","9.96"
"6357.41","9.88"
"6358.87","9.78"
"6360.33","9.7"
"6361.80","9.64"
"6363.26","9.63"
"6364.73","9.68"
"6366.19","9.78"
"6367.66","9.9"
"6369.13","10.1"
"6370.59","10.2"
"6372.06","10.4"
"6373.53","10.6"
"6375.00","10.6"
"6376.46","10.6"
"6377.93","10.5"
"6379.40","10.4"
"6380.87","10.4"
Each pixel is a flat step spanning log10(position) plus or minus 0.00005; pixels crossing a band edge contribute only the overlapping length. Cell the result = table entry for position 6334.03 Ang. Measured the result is 9.81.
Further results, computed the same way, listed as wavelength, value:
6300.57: 10.2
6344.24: 9.79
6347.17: 9.91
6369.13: 10.1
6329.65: 9.82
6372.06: 10.4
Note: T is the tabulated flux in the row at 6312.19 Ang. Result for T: 9.94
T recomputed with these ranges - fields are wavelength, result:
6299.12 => 10.2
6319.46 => 9.77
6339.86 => 9.92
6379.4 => 10.4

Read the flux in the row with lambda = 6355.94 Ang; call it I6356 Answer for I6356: 9.96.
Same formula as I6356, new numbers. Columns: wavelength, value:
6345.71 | 9.82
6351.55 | 10.1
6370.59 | 10.2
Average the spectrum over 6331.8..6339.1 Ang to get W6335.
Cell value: 9.87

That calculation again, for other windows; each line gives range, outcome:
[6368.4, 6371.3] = 10.2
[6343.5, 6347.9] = 9.83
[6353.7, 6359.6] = 9.92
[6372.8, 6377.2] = 10.6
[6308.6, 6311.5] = 9.98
